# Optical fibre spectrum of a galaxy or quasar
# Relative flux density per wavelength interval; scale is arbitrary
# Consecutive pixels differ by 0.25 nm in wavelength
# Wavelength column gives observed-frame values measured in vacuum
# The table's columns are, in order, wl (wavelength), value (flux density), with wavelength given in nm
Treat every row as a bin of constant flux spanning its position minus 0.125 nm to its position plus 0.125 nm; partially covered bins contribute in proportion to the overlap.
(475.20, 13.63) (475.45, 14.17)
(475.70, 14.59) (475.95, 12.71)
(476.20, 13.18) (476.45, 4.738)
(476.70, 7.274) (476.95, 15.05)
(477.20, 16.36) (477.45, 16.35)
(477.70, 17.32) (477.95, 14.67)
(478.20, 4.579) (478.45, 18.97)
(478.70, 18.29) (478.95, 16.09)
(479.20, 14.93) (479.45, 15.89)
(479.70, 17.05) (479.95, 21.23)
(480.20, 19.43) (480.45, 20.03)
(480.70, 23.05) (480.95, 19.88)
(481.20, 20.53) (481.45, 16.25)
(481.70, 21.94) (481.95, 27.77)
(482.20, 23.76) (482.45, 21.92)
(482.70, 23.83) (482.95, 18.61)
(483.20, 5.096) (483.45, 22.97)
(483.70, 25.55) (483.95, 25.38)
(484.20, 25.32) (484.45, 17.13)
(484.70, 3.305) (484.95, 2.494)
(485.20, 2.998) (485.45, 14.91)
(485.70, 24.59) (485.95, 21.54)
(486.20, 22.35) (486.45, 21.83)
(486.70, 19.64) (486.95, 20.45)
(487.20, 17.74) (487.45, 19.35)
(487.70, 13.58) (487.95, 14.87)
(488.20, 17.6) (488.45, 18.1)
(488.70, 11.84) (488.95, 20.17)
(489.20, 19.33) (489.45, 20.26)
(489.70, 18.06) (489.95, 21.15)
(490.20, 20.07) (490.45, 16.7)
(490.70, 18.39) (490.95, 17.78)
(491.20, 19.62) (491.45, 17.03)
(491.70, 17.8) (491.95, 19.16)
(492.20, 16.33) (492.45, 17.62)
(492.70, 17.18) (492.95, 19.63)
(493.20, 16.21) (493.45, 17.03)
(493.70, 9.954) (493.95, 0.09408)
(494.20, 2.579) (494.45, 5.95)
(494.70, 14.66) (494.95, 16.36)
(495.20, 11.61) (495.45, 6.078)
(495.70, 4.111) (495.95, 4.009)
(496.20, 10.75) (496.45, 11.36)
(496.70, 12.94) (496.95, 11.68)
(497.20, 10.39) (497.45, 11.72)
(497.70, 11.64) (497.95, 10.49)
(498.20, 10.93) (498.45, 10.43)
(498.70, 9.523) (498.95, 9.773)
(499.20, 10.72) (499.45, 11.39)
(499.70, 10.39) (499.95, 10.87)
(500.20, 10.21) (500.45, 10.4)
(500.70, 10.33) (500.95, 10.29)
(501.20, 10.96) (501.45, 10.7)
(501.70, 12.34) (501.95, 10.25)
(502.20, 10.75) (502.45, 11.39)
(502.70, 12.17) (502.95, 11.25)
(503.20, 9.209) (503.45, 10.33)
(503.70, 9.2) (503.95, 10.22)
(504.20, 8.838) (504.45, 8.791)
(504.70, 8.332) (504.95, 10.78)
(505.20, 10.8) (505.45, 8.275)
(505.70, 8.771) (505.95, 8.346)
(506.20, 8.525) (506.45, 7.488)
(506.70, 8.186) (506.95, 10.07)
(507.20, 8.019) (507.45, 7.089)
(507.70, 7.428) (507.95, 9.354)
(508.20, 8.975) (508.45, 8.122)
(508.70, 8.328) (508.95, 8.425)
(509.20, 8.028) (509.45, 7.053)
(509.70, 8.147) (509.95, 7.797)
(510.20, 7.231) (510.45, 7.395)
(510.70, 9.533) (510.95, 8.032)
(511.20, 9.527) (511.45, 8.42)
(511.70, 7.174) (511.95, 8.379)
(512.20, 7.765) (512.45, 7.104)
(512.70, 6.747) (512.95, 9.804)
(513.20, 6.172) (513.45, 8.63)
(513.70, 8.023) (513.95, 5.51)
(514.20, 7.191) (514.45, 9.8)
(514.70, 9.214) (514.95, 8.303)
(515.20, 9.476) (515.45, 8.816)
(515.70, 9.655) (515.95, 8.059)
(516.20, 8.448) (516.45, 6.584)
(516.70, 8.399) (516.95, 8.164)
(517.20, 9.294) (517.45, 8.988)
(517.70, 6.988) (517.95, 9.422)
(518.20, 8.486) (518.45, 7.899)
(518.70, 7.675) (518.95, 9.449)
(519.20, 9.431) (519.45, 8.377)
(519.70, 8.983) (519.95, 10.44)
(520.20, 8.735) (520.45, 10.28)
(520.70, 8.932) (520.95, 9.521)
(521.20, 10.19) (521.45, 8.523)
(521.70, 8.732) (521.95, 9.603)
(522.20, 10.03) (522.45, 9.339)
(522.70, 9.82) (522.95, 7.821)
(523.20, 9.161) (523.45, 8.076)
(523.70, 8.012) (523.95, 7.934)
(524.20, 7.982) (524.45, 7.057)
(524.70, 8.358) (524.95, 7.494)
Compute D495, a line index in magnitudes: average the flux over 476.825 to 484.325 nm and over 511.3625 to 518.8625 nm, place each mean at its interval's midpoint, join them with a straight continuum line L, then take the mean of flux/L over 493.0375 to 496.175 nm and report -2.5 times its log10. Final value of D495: 0.50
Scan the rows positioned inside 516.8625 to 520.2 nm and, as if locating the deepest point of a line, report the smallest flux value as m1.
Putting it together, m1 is 6.988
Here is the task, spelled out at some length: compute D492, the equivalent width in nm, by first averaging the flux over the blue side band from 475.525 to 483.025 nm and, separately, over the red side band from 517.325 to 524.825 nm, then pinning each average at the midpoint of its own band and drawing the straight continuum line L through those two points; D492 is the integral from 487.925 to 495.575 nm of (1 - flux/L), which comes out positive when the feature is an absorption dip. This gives -0.37 nm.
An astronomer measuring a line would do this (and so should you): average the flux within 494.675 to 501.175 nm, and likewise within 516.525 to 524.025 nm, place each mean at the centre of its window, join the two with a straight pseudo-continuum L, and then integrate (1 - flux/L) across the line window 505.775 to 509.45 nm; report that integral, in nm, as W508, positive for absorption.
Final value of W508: 0.561 nm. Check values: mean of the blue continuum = 10.4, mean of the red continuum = 8.88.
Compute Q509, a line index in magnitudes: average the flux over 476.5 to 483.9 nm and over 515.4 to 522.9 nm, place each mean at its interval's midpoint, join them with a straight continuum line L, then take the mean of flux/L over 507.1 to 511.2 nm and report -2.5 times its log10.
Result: 0.35 mag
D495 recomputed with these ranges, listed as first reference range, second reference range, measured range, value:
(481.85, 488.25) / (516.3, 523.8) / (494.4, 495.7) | 0.42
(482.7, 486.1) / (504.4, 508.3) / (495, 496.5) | 0.45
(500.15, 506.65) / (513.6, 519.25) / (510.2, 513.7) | 0.12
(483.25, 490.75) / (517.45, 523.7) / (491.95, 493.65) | -0.06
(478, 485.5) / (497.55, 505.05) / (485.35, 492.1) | -0.23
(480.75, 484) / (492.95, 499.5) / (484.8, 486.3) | 0.26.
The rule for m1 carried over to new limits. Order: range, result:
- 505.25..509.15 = 7.089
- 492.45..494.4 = 0.09408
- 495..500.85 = 4.009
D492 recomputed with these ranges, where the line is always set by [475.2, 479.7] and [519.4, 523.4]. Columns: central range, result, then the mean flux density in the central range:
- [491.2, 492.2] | -0.45 nm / 18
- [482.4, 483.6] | -0.46 nm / 18.4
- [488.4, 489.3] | -0.32 nm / 17.2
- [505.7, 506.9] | 0.28 nm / 8.32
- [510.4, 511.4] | 0.16 nm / 8.7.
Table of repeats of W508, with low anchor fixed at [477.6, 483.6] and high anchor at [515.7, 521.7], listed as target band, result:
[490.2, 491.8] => -0.22 nm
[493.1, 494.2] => 0.40 nm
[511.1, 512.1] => 0.21 nm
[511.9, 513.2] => 0.32 nm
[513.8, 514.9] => 0.21 nm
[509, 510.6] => 0.49 nm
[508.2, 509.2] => 0.26 nm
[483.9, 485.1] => 0.26 nm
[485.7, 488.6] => -0.37 nm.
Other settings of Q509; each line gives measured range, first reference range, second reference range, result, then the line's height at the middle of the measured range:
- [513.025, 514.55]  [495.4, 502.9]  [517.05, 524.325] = 0.23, 9.36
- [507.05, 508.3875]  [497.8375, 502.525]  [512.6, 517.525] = 0.15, 9.43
